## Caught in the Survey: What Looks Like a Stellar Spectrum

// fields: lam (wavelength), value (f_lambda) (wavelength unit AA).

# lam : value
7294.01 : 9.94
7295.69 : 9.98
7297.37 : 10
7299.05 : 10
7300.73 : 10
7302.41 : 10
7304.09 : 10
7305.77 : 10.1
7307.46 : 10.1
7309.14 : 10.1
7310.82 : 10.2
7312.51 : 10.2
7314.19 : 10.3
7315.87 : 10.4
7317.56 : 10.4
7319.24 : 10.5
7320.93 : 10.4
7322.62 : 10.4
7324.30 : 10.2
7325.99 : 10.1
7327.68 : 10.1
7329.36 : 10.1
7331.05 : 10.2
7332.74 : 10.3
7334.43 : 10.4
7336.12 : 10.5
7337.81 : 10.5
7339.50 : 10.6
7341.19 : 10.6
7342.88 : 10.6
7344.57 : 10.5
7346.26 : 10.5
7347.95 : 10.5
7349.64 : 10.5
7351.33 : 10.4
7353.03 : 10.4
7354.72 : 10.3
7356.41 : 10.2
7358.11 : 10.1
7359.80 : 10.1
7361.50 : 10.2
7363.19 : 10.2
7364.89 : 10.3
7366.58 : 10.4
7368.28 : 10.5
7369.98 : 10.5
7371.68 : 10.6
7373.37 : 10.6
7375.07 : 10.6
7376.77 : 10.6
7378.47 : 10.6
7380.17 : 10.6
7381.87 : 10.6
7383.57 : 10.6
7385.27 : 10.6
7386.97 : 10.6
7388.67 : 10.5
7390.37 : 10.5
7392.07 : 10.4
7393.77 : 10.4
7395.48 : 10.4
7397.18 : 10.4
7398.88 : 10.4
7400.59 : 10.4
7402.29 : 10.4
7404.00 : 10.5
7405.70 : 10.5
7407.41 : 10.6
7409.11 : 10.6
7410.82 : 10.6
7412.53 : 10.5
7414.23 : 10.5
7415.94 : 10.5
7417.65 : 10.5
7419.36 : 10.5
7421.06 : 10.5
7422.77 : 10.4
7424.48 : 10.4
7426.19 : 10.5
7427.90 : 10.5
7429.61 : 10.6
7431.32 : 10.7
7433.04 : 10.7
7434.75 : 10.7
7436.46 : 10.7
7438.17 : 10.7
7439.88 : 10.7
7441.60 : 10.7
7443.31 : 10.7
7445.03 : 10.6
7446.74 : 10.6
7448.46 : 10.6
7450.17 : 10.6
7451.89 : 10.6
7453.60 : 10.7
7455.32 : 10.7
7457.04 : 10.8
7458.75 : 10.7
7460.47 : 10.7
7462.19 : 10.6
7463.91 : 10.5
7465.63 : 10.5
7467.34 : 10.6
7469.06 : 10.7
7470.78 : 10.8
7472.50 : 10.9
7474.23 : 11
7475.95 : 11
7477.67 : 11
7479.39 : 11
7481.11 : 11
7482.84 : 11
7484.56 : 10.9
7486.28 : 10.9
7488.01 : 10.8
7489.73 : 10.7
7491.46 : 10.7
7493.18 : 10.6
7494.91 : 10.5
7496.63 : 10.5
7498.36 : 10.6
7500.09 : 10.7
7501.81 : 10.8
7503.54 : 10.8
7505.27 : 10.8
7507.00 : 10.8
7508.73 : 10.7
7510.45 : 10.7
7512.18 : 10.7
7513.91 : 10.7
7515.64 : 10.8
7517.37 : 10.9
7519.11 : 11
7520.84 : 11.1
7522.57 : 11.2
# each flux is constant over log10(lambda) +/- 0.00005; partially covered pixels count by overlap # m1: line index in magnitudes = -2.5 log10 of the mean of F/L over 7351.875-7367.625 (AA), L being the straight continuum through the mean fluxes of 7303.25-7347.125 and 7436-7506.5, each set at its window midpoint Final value 0.02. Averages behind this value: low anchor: 10.3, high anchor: 10.7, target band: 10.2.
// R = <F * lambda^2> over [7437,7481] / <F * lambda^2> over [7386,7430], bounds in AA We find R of 1.0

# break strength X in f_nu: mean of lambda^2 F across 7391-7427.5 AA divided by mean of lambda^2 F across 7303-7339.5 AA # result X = 1.04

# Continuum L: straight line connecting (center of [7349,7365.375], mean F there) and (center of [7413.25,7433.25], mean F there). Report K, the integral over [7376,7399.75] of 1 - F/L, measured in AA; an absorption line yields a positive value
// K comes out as -0.3 AA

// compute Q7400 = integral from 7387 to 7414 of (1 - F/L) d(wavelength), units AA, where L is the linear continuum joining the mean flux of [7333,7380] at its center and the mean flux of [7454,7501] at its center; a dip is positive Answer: 0.2 AA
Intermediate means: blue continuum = 10.4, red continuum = 10.8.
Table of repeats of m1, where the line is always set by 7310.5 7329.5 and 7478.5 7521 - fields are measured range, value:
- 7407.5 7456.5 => 0.00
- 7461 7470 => 0.01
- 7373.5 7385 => -0.02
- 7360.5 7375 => 0.00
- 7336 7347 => -0.02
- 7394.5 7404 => 0.01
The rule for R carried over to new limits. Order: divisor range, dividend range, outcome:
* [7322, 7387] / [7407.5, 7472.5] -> 1.04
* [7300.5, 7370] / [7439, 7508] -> 1.08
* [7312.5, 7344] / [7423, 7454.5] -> 1.06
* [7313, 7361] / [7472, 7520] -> 1.09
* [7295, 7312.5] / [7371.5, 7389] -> 1.08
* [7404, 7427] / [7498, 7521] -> 1.05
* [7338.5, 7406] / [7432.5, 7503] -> 1.05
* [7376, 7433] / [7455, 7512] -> 1.05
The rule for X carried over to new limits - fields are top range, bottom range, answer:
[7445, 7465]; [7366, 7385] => 1.03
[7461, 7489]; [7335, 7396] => 1.07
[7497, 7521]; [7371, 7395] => 1.06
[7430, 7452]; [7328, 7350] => 1.05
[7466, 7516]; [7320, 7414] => 1.07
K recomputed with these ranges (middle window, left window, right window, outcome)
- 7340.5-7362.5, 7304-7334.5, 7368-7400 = 0.0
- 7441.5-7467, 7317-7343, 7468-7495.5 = 0.3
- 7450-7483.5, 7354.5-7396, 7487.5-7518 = -0.4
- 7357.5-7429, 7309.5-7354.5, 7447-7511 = 0.4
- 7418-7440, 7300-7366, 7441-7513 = 0.0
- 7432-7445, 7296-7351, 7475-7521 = -0.1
